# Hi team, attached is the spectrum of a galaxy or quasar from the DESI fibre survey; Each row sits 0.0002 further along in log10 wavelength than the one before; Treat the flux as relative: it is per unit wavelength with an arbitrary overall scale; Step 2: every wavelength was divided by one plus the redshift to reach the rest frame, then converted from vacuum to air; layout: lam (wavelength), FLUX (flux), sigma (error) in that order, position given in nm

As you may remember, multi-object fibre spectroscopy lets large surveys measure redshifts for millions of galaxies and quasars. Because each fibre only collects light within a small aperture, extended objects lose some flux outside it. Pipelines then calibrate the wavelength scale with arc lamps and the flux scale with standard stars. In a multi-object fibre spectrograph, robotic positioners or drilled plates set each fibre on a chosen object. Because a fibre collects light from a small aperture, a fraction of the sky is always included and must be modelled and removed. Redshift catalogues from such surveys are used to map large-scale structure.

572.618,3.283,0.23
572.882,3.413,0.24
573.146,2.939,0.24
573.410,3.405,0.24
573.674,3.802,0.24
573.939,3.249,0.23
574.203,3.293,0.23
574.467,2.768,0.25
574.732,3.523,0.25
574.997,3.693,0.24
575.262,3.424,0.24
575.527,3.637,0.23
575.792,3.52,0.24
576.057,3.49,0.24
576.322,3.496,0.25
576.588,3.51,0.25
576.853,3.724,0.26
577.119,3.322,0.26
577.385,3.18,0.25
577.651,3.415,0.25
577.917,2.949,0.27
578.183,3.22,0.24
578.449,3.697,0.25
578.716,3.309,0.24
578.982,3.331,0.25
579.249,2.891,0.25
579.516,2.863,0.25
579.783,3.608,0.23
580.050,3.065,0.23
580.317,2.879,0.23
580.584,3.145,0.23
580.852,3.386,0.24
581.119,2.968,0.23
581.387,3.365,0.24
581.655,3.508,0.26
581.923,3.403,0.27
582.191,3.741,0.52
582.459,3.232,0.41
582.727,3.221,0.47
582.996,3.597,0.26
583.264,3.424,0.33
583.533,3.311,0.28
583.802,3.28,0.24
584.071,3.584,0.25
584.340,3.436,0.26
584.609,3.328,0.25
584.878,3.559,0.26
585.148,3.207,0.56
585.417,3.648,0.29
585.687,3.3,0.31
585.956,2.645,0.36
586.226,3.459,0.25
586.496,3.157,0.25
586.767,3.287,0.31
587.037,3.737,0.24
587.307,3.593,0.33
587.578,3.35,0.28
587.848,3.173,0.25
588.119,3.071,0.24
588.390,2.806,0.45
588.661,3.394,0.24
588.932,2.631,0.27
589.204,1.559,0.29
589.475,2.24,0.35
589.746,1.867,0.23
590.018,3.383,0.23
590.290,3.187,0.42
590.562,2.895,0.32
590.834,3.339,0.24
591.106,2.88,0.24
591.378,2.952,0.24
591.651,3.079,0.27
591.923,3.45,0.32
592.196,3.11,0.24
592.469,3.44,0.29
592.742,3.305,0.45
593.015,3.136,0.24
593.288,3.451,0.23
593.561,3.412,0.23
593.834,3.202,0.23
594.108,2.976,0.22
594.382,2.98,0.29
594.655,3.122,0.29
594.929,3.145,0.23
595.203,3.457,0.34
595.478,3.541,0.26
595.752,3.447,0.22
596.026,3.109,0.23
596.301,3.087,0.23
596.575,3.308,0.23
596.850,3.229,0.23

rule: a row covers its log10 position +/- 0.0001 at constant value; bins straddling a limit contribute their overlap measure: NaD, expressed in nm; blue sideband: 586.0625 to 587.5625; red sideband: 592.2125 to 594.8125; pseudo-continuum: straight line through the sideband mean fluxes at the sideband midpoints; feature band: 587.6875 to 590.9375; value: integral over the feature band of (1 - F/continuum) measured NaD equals 0.54 nm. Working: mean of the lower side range 3.42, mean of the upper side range 3.22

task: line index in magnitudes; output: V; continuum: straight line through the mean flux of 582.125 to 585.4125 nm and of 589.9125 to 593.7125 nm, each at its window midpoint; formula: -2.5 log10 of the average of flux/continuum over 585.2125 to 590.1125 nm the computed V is 0.10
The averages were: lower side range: 3.41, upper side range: 3.21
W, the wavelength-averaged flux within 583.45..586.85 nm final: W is 3.32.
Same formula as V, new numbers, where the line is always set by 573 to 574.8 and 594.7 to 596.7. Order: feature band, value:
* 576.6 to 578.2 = -0.02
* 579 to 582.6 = 0.01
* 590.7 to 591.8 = 0.08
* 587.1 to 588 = -0.04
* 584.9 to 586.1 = 0.02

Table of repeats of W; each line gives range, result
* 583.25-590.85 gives 3.12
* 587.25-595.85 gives 3.07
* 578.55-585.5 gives 3.32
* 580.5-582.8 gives 3.34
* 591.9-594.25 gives 3.27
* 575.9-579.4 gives 3.35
